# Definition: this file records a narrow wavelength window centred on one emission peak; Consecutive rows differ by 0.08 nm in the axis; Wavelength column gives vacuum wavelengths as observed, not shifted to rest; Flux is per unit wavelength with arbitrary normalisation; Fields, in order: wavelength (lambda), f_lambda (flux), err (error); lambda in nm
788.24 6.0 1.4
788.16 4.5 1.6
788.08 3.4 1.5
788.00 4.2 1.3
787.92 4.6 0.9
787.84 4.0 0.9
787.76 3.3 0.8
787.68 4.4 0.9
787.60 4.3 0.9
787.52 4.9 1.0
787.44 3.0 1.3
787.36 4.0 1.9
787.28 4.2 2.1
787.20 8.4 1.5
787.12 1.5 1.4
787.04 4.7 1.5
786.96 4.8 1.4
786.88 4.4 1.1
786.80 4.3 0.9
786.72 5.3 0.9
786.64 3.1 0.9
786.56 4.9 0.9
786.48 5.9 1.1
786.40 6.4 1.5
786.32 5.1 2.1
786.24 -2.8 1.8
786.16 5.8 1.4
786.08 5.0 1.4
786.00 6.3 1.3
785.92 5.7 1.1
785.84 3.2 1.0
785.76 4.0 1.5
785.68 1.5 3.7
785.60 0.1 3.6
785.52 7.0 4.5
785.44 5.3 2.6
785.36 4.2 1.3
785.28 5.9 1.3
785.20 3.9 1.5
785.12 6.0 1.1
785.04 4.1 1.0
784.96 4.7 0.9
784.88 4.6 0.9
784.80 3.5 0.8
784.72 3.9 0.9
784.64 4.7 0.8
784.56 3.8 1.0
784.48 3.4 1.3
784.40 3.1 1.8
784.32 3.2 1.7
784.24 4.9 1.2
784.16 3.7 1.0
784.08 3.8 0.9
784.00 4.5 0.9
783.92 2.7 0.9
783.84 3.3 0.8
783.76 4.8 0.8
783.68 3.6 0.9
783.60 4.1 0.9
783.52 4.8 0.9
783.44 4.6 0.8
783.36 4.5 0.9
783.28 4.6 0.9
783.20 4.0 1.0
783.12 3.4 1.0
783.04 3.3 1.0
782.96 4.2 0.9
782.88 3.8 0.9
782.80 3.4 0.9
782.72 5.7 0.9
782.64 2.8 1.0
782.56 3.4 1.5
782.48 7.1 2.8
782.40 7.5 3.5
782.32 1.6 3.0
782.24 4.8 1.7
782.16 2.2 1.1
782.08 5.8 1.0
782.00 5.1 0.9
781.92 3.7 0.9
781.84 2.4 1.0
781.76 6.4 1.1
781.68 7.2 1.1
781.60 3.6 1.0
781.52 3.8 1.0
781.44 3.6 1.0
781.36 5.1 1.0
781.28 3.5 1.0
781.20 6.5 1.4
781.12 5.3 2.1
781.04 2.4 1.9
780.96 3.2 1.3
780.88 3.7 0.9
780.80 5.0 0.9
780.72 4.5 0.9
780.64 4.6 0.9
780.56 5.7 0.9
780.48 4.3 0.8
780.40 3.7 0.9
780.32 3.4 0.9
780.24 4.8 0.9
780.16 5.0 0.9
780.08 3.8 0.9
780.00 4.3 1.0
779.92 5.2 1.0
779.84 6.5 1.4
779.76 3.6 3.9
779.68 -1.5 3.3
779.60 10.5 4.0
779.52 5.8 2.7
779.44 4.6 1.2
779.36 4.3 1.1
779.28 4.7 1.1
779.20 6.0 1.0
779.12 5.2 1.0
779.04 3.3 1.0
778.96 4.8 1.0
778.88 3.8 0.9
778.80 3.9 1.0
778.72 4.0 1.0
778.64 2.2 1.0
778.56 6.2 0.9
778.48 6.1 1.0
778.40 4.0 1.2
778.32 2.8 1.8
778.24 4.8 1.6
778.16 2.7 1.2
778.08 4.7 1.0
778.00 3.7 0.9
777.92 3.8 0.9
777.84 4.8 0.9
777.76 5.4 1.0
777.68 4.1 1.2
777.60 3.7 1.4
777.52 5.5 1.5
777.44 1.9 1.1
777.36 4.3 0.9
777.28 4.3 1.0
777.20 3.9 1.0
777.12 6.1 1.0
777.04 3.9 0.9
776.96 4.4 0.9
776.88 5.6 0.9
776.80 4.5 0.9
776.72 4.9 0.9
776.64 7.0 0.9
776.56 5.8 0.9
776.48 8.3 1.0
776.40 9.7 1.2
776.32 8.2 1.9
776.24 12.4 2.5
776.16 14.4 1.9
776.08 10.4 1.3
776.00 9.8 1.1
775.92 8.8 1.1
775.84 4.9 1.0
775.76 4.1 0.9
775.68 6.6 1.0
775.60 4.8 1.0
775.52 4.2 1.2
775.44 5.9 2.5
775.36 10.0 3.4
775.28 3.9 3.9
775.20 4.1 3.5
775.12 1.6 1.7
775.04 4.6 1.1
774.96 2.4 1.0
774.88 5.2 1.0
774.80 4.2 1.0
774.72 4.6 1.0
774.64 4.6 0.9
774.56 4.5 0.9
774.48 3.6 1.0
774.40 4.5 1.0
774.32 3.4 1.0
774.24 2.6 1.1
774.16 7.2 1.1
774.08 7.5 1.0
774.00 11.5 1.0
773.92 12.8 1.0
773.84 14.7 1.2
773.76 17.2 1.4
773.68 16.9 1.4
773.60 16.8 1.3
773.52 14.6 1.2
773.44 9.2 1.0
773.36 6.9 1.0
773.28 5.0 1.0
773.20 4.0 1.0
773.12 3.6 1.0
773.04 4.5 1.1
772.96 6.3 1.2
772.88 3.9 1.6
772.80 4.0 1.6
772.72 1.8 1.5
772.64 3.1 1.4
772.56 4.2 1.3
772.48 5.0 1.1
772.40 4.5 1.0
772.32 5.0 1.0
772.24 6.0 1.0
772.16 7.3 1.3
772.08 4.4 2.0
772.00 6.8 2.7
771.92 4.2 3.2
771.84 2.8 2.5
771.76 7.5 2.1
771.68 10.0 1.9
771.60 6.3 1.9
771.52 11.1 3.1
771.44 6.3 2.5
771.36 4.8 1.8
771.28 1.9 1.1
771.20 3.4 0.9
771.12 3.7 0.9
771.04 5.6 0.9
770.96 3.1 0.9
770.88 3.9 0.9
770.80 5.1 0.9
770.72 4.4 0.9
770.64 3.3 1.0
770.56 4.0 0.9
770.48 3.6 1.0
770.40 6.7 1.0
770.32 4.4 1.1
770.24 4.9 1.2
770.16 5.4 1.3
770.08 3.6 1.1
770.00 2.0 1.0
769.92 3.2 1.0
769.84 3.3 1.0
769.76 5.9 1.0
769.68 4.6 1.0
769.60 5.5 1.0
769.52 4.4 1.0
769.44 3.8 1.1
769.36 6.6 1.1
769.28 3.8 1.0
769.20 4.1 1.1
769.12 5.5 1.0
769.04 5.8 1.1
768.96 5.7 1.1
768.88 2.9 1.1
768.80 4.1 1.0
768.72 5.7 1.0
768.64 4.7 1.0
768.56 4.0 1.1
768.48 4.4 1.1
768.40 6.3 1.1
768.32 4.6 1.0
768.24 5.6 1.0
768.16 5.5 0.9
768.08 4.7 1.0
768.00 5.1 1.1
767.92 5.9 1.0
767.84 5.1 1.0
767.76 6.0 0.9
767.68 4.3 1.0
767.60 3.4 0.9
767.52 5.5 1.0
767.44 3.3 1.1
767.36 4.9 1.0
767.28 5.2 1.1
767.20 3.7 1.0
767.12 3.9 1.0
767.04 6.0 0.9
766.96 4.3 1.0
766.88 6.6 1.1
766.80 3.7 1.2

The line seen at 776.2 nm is [N II]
